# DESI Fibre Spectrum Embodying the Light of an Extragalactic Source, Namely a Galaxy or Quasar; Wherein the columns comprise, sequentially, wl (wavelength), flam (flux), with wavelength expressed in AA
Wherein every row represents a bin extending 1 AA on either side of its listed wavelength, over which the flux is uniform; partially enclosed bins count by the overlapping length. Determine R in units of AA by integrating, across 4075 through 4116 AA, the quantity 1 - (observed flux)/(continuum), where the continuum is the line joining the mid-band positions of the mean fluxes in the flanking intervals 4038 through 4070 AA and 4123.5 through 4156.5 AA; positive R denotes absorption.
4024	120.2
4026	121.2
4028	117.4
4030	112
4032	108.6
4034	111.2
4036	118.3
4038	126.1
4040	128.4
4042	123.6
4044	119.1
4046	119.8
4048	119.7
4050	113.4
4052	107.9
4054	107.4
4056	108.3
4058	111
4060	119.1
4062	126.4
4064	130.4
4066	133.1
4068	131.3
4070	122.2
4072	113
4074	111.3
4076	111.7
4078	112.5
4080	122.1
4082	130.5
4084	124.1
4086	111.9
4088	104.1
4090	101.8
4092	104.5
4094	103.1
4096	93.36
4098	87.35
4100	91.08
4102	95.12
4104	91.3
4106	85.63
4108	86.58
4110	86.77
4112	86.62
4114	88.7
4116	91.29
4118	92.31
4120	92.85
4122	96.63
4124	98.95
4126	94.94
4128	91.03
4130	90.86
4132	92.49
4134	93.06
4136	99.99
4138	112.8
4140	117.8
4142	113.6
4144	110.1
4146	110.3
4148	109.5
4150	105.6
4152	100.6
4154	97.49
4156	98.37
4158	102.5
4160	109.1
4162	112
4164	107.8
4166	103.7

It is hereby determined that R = 4.1 AA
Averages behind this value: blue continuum 120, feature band 101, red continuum 102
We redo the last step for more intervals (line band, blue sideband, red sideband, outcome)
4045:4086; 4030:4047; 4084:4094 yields -2.2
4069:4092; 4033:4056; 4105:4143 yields -1.5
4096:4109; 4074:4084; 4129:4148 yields 2.7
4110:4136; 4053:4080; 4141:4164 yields 4.2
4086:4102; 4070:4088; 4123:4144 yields 2.0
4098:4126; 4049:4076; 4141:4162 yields 5.1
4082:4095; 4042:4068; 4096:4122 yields -1.1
